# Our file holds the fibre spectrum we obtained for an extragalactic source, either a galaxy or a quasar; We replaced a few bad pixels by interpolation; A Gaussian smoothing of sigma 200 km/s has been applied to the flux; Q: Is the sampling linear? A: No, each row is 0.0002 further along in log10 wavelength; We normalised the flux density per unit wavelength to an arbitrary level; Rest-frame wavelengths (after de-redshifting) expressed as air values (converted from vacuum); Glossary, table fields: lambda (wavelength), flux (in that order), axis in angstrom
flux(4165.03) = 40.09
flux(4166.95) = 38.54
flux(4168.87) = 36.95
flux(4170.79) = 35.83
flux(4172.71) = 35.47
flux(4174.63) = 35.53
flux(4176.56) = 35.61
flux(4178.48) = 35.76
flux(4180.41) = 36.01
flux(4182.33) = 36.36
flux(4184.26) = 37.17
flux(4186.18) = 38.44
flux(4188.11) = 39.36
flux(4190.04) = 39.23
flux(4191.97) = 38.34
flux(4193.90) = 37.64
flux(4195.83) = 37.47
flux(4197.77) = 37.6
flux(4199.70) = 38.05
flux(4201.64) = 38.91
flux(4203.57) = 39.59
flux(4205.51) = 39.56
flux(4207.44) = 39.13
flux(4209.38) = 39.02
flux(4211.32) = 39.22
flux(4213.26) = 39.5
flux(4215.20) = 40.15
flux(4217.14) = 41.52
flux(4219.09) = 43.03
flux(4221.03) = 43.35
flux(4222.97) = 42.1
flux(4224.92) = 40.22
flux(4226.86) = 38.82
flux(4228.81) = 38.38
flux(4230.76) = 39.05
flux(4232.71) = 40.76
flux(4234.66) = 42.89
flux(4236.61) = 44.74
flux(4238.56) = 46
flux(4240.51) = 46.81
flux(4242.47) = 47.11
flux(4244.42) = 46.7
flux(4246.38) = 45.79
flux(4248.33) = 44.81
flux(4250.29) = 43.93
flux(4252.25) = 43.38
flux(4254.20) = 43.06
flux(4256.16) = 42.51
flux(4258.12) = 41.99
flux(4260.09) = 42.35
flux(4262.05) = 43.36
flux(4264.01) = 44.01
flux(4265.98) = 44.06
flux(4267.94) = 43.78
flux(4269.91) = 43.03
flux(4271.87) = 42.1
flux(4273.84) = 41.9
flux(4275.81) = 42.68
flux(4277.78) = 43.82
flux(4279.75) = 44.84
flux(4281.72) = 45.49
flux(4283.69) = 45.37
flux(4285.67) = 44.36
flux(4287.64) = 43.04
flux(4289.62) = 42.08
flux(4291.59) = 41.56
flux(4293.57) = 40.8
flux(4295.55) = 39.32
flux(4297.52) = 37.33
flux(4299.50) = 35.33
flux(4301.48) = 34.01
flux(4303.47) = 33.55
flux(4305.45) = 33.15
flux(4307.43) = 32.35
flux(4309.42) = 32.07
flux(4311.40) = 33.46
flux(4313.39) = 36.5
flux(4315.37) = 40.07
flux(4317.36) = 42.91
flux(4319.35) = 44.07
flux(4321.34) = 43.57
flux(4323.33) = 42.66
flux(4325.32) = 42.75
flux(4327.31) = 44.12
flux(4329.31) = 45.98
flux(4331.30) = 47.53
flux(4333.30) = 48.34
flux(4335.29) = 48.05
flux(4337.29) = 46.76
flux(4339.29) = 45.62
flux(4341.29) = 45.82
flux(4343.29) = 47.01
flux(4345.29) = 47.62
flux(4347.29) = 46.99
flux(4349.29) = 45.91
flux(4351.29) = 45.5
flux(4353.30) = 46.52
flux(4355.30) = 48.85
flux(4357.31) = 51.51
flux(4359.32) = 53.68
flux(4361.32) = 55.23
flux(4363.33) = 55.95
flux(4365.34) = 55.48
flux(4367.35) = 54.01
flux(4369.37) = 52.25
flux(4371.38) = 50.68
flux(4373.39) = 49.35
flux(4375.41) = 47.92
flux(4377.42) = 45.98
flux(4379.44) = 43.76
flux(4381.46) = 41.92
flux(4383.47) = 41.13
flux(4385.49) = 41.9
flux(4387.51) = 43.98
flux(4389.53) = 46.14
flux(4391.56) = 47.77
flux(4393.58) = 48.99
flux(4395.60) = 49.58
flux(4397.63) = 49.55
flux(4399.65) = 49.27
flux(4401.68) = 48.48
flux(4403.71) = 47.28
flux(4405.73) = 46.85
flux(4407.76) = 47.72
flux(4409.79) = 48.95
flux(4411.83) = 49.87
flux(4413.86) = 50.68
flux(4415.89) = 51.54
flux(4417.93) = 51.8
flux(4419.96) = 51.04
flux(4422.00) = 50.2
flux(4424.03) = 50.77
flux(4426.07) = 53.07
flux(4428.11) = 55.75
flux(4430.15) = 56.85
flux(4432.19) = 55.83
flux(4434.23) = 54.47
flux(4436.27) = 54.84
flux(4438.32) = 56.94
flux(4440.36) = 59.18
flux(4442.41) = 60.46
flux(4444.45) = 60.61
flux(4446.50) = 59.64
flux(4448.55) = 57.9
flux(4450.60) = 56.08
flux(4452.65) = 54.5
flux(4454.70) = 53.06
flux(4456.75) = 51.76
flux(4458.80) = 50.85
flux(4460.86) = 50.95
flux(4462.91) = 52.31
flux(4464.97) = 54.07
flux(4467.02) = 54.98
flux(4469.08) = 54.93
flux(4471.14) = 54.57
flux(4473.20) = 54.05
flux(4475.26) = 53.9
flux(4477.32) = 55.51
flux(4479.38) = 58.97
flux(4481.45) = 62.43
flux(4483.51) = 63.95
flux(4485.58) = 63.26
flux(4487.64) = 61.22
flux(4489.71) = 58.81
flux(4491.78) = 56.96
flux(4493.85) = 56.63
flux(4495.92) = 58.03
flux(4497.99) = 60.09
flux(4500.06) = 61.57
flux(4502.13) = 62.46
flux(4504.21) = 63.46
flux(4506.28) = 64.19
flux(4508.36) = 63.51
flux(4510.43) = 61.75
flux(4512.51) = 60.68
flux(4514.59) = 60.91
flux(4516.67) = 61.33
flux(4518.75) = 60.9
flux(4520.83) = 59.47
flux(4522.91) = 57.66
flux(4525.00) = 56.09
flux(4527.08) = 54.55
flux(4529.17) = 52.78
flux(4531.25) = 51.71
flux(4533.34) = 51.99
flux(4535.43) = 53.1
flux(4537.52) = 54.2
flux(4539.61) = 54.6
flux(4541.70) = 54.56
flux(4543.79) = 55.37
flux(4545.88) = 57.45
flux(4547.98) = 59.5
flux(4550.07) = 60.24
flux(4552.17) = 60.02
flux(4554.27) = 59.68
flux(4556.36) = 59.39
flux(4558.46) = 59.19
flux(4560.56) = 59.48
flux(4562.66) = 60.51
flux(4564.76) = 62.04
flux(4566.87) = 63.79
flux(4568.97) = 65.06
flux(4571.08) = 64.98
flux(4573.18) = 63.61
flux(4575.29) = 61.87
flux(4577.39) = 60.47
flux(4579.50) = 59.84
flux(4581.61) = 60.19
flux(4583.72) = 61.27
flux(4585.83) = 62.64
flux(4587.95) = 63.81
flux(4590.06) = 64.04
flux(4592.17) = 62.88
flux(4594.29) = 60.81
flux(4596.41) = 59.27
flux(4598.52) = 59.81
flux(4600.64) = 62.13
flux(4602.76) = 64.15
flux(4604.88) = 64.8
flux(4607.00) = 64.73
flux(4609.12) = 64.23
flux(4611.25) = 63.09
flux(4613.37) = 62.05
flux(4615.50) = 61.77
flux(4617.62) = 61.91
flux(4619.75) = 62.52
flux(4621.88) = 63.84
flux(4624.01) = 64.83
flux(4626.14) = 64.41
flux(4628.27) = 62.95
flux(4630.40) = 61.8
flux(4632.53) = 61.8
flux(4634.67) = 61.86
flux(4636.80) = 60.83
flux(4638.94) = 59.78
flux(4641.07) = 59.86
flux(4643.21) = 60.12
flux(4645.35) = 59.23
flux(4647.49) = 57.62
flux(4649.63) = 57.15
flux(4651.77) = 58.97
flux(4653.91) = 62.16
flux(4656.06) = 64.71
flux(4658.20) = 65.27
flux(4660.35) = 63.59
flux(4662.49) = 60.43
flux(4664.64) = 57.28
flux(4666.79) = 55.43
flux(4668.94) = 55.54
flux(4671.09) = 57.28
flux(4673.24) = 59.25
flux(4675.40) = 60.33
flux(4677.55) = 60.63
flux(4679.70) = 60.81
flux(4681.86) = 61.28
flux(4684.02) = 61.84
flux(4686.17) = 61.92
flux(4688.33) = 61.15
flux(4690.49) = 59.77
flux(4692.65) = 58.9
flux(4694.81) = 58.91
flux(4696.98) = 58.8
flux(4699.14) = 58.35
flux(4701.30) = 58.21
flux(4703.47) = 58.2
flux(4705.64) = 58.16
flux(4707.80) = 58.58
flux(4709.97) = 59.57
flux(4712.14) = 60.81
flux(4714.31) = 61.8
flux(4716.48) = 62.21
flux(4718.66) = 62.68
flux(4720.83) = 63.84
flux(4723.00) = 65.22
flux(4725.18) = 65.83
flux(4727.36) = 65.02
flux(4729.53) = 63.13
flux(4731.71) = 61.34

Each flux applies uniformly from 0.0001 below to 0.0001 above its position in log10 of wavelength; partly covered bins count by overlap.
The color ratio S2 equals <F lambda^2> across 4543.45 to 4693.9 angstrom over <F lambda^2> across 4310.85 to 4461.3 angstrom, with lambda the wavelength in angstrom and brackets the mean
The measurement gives 1.37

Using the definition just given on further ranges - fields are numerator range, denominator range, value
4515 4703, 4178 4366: 1.65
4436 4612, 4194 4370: 1.53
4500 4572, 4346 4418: 1.30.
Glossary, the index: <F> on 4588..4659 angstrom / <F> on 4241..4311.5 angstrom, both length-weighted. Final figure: 1.50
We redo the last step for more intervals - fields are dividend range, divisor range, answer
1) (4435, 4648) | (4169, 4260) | 1.47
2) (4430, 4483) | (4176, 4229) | 1.43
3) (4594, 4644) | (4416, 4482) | 1.13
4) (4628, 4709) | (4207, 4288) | 1.40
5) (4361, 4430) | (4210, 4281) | 1.15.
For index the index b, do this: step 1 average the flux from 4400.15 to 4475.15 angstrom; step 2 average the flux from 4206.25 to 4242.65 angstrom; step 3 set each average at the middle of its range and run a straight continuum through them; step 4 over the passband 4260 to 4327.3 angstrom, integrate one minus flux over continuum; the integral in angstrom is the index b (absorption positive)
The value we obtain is 6.9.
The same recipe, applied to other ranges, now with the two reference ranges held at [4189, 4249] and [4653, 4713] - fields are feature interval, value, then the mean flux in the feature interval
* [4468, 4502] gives -4.4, 58.5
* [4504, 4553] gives -3.8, 57.8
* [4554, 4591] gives -4.3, 61.8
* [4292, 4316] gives 4.8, 35.7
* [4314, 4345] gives 0.4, 45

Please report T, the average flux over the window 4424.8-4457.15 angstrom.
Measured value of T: 56.4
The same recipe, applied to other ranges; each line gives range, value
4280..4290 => 44.2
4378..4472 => 51.6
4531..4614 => 60.4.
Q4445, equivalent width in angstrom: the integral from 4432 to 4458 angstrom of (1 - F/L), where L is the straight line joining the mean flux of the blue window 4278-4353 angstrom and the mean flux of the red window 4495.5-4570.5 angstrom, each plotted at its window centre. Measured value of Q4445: -2.2 angstrom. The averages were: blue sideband 42.1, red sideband 59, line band 56.5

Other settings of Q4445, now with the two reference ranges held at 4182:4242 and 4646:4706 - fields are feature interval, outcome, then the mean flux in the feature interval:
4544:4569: -2.5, 60.2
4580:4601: -2.1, 61.6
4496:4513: -3.1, 62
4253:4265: -0.2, 42.9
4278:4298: 0.4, 42.6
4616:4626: -1.0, 63.3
